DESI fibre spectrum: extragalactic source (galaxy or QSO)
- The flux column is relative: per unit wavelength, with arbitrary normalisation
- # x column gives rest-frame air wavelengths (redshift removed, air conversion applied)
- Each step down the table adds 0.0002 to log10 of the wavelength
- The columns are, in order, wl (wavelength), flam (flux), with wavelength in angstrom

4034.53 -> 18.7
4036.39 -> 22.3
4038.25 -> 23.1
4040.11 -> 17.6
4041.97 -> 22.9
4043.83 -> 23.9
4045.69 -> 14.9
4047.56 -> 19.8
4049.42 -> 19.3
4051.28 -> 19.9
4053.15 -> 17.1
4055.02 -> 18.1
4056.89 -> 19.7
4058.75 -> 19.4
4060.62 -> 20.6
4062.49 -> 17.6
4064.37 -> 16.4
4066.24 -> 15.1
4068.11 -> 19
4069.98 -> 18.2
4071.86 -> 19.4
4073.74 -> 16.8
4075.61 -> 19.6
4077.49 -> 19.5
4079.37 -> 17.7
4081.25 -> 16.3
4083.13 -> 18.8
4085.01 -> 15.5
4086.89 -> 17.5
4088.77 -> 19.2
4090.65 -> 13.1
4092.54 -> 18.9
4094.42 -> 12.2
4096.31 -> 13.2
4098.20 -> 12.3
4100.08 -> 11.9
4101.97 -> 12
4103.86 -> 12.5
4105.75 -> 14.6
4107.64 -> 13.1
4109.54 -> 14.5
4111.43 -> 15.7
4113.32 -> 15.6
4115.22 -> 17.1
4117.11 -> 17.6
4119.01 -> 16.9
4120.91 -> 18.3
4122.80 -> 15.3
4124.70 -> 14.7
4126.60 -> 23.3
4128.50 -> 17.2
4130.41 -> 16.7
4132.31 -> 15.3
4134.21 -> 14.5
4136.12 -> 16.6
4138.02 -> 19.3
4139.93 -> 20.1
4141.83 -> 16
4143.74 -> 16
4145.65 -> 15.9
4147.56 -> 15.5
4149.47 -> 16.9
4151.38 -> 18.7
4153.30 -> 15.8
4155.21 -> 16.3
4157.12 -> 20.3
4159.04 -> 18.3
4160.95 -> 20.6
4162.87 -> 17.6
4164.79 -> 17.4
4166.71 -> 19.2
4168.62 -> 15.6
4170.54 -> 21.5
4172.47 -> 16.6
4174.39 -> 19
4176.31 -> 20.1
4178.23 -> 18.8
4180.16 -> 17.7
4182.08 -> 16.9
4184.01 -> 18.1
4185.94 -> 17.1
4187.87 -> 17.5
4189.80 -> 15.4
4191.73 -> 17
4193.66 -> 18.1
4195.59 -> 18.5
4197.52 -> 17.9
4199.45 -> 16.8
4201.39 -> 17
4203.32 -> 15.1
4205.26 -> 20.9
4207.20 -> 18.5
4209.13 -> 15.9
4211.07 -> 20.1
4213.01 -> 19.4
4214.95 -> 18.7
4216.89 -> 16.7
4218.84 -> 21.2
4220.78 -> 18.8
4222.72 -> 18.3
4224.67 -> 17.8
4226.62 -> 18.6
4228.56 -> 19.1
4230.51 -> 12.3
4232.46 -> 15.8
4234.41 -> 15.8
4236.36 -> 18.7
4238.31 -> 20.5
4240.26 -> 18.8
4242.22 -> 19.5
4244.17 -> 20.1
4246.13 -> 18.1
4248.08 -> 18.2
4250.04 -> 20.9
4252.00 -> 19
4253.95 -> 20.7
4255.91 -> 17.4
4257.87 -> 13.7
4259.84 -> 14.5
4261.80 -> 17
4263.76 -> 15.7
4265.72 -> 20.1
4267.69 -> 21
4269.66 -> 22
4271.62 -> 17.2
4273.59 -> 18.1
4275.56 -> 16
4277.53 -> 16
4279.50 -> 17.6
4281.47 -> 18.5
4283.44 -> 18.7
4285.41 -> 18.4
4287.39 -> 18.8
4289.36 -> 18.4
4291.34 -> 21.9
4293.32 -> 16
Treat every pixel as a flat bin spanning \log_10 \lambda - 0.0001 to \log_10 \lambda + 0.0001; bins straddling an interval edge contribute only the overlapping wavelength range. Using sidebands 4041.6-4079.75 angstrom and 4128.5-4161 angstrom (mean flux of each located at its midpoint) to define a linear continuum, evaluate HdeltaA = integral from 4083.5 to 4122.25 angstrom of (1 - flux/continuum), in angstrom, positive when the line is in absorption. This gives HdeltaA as 6.0 angstrom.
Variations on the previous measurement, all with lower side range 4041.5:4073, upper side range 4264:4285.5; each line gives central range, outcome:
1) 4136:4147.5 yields 0.89 angstrom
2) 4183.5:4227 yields 1.36 angstrom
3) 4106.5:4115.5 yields 1.77 angstrom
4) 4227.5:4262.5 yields 1.29 angstrom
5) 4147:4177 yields 0.84 angstrom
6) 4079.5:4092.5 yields 1.27 angstrom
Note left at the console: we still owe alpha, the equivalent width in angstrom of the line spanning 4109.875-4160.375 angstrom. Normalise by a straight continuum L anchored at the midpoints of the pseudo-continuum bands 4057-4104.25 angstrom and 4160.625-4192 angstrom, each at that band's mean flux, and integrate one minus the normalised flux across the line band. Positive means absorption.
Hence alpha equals 0.9 angstrom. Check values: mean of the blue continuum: 16.6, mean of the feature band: 17.1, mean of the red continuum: 18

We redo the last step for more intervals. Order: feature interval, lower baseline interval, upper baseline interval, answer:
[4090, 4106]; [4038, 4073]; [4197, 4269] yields 4.60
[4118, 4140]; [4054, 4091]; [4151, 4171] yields 1.06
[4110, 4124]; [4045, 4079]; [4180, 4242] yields 1.25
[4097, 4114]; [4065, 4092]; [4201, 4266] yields 3.95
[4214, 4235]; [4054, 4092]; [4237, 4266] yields 0.70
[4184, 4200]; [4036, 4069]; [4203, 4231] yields 0.92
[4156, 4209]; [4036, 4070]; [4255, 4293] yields 1.23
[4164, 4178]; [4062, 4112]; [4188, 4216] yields -0.99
